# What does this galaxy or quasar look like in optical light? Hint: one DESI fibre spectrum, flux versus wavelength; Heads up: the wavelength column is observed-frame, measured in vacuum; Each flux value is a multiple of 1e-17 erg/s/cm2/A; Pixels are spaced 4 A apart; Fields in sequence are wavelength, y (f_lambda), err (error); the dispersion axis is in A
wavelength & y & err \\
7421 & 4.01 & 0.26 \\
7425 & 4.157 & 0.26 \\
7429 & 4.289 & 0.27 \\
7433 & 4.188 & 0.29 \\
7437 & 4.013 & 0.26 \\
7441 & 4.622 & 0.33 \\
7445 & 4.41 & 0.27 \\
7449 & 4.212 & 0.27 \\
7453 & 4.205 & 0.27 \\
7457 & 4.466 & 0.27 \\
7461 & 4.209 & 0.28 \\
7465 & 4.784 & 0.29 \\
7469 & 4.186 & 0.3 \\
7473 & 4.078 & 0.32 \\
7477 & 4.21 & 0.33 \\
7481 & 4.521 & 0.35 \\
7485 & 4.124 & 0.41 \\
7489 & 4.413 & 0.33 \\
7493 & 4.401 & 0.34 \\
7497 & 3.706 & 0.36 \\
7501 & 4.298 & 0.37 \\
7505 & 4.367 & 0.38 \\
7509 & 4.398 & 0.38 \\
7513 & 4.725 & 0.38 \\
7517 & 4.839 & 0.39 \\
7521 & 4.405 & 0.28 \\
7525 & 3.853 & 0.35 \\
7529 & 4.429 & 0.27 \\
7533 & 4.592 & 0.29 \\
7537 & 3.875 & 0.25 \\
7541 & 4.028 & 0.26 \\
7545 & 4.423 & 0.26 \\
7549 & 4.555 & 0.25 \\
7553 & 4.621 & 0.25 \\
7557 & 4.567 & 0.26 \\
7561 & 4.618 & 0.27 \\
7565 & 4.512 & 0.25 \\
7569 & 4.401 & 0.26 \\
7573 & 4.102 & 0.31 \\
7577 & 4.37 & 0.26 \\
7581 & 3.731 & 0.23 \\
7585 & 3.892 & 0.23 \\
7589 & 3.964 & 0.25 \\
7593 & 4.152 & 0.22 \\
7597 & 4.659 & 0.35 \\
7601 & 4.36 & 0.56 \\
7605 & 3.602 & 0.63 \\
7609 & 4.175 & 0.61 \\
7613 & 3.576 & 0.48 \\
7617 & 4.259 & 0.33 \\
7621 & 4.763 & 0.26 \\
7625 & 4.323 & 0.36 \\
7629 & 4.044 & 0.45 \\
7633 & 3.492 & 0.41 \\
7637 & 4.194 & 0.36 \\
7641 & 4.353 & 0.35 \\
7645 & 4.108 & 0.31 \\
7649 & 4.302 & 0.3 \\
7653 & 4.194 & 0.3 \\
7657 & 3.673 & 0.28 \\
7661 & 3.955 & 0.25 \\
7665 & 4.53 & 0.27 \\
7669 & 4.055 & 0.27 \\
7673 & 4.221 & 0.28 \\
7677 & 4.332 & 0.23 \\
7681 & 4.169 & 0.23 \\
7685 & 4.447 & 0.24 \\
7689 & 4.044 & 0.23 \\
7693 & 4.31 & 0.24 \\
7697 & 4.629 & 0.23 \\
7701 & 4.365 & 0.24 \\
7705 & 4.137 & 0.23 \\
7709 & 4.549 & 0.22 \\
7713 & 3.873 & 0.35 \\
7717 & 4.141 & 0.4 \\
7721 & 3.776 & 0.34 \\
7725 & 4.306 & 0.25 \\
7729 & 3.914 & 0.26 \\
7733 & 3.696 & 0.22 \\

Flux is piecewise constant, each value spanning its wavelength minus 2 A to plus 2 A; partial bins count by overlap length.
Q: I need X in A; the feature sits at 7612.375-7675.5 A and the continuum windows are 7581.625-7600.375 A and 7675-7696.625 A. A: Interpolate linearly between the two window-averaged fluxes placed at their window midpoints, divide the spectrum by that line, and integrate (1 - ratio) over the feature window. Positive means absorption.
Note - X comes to 1.3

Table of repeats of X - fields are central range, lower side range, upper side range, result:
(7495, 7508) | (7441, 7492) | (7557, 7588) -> 0.5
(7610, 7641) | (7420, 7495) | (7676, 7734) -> 0.8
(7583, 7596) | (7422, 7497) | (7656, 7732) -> 0.5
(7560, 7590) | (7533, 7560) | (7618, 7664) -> 0.8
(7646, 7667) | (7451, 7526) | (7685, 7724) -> 0.6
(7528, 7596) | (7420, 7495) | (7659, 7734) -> -0.6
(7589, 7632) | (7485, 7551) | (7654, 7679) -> 0.4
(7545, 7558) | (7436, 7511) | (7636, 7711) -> -0.9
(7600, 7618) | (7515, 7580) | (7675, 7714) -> 1.6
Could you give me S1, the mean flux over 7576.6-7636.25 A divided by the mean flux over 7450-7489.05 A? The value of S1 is 0.95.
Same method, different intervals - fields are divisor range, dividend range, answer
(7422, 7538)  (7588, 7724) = 0.97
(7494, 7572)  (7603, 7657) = 0.93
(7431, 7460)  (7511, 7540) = 1.02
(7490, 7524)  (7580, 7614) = 0.92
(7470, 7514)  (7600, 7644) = 0.96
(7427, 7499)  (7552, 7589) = 1.00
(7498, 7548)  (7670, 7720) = 0.98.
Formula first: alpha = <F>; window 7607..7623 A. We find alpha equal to 4.19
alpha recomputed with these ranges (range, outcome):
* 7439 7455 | 4.36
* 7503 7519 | 4.58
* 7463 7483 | 4.36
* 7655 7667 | 4.05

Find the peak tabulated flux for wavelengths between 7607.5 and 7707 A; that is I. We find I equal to 4.763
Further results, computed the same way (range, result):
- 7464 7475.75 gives 4.784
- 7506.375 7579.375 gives 4.839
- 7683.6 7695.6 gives 4.447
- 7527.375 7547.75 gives 4.592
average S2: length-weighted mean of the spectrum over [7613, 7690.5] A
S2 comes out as 4.17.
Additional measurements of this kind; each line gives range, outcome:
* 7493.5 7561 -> 4.36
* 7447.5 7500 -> 4.27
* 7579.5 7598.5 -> 4.07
